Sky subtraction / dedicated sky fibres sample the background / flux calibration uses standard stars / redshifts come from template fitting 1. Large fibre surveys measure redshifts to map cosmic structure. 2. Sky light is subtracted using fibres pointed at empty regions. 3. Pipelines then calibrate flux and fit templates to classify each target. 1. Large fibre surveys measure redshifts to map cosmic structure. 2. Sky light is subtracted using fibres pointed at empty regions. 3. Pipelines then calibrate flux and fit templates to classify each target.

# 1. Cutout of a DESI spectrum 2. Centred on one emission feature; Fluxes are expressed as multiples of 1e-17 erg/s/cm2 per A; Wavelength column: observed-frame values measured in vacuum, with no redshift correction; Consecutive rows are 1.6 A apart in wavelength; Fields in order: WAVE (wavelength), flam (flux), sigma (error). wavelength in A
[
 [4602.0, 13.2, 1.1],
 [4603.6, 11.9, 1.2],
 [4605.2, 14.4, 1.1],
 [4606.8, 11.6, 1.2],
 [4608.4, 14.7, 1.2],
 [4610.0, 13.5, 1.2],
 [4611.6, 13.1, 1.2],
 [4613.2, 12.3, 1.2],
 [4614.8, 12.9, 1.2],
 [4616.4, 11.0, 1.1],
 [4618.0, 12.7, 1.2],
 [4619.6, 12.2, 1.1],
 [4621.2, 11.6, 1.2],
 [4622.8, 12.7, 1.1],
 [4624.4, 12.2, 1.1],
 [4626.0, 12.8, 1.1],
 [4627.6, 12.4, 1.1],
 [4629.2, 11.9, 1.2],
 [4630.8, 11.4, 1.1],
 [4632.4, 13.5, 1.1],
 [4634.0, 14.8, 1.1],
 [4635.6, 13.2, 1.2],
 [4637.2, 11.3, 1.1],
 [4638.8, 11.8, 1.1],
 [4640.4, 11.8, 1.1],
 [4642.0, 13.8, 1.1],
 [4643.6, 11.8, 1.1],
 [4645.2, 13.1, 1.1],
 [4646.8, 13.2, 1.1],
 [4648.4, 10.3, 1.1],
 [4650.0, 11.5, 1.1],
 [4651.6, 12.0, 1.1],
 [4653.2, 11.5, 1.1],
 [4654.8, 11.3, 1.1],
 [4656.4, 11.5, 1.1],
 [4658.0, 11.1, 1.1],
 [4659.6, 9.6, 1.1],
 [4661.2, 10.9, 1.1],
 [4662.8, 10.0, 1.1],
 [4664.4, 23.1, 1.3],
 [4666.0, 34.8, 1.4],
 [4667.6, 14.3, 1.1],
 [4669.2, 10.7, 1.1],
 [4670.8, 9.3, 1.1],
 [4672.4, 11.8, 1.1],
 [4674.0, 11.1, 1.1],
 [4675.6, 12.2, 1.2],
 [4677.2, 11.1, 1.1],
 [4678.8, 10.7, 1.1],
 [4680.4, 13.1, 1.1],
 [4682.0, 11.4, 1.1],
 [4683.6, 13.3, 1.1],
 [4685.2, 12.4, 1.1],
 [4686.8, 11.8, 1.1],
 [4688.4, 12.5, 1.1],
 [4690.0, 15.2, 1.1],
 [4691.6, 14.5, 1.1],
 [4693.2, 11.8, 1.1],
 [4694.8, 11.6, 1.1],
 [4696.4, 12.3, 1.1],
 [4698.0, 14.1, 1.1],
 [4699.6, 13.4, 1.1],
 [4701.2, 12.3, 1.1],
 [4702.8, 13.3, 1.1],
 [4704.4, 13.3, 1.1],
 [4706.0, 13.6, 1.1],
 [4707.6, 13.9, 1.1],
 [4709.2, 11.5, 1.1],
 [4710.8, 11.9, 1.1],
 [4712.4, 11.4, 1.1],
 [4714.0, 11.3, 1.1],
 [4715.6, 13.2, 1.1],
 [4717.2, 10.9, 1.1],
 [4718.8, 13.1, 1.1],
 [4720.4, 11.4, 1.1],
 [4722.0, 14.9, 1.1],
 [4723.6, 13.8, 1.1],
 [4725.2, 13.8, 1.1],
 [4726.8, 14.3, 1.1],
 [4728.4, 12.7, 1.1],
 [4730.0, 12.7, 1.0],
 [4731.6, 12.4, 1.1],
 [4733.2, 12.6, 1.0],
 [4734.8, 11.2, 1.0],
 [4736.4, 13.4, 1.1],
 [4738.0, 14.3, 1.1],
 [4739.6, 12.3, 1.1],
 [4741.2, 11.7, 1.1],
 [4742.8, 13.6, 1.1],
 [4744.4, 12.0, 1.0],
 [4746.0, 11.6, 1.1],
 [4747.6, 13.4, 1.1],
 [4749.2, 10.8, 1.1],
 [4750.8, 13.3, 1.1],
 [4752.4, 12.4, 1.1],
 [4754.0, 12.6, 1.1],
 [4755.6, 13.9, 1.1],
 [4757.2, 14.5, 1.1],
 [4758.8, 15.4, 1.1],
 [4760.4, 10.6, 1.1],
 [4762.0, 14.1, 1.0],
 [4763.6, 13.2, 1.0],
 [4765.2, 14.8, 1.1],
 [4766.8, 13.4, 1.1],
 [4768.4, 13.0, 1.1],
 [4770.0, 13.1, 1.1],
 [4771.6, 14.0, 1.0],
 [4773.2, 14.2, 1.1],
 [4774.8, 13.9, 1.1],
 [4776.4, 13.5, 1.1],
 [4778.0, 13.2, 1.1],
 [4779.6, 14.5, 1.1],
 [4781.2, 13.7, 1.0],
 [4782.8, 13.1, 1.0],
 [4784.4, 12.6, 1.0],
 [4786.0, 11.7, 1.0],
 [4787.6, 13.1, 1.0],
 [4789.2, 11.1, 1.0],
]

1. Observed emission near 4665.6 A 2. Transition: H-gamma 4340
